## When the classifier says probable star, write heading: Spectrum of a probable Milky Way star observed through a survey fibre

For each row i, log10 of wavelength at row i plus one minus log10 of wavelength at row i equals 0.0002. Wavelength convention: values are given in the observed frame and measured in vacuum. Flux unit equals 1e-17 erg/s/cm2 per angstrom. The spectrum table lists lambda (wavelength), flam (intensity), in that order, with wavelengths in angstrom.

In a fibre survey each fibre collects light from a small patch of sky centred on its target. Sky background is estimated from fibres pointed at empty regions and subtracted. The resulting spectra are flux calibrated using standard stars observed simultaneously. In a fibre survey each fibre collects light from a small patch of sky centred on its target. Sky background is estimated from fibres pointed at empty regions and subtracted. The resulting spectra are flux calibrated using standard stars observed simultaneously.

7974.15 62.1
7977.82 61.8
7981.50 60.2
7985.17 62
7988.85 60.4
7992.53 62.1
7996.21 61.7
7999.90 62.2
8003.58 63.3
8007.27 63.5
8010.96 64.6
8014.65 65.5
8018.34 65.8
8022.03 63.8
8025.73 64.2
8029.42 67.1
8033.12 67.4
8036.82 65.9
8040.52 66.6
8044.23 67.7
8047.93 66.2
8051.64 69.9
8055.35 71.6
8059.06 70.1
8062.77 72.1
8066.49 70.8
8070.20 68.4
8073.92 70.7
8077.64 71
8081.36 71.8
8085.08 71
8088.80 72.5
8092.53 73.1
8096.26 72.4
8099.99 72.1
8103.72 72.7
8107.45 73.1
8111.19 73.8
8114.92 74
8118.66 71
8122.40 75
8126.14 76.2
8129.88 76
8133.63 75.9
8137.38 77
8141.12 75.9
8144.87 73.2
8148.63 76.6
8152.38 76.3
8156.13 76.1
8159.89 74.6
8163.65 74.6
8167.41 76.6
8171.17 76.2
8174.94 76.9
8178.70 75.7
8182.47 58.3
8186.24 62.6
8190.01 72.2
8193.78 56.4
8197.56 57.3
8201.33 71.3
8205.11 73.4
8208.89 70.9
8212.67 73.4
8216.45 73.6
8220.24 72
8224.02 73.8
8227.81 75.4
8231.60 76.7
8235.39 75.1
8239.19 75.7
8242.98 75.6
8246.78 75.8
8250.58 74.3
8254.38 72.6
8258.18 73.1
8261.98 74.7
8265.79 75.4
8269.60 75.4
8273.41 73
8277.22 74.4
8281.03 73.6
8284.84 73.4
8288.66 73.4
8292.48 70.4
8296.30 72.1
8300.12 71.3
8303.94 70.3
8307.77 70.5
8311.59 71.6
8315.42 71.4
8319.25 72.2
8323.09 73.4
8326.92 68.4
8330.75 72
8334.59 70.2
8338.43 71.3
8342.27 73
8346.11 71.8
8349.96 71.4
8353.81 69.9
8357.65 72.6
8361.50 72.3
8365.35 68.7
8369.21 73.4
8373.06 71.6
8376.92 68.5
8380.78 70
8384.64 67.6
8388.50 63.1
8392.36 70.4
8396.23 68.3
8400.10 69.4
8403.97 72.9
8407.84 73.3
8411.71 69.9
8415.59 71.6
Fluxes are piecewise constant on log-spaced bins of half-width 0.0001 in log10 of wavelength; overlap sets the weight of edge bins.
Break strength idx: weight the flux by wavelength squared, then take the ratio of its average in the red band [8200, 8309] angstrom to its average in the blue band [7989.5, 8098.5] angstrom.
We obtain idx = 1.14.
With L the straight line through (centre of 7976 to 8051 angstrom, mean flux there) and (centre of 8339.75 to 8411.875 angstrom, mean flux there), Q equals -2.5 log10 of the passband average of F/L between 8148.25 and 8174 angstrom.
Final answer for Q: -0.14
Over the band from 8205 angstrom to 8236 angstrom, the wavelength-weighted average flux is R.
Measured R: 73.8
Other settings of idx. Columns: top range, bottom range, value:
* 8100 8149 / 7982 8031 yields 1.21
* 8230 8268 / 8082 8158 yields 1.04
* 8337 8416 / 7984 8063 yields 1.17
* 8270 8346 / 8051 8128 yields 1.05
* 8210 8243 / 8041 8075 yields 1.12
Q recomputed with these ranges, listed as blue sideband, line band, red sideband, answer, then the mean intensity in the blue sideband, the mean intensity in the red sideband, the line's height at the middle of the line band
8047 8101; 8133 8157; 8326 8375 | -0.07 mag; 71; 71.3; 71.1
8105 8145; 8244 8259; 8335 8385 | -0.02 mag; 74.7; 71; 72.7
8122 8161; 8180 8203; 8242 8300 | 0.18 mag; 75.8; 73.7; 75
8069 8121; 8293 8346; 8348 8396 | -0.02 mag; 72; 69.9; 70.3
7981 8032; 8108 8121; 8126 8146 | 0.01 mag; 63.5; 75.8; 73.7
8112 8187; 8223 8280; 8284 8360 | -0.03 mag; 74.1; 71.5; 72.6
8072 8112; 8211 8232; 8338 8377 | -0.03 mag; 72.1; 71.4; 71.8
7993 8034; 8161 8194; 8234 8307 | -0.01 mag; 64.3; 73.6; 70.2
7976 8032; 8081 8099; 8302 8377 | -0.11 mag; 63.3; 71.3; 65.3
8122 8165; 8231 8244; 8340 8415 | -0.03 mag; 75.6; 70.4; 73.6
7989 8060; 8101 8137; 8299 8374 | -0.11 mag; 65.6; 71.4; 67.3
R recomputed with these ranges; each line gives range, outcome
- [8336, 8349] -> 71.9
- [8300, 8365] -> 71.3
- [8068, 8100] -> 71.4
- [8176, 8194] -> 66.4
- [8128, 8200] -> 72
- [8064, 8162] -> 73.5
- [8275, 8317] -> 72.1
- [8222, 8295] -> 74.3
